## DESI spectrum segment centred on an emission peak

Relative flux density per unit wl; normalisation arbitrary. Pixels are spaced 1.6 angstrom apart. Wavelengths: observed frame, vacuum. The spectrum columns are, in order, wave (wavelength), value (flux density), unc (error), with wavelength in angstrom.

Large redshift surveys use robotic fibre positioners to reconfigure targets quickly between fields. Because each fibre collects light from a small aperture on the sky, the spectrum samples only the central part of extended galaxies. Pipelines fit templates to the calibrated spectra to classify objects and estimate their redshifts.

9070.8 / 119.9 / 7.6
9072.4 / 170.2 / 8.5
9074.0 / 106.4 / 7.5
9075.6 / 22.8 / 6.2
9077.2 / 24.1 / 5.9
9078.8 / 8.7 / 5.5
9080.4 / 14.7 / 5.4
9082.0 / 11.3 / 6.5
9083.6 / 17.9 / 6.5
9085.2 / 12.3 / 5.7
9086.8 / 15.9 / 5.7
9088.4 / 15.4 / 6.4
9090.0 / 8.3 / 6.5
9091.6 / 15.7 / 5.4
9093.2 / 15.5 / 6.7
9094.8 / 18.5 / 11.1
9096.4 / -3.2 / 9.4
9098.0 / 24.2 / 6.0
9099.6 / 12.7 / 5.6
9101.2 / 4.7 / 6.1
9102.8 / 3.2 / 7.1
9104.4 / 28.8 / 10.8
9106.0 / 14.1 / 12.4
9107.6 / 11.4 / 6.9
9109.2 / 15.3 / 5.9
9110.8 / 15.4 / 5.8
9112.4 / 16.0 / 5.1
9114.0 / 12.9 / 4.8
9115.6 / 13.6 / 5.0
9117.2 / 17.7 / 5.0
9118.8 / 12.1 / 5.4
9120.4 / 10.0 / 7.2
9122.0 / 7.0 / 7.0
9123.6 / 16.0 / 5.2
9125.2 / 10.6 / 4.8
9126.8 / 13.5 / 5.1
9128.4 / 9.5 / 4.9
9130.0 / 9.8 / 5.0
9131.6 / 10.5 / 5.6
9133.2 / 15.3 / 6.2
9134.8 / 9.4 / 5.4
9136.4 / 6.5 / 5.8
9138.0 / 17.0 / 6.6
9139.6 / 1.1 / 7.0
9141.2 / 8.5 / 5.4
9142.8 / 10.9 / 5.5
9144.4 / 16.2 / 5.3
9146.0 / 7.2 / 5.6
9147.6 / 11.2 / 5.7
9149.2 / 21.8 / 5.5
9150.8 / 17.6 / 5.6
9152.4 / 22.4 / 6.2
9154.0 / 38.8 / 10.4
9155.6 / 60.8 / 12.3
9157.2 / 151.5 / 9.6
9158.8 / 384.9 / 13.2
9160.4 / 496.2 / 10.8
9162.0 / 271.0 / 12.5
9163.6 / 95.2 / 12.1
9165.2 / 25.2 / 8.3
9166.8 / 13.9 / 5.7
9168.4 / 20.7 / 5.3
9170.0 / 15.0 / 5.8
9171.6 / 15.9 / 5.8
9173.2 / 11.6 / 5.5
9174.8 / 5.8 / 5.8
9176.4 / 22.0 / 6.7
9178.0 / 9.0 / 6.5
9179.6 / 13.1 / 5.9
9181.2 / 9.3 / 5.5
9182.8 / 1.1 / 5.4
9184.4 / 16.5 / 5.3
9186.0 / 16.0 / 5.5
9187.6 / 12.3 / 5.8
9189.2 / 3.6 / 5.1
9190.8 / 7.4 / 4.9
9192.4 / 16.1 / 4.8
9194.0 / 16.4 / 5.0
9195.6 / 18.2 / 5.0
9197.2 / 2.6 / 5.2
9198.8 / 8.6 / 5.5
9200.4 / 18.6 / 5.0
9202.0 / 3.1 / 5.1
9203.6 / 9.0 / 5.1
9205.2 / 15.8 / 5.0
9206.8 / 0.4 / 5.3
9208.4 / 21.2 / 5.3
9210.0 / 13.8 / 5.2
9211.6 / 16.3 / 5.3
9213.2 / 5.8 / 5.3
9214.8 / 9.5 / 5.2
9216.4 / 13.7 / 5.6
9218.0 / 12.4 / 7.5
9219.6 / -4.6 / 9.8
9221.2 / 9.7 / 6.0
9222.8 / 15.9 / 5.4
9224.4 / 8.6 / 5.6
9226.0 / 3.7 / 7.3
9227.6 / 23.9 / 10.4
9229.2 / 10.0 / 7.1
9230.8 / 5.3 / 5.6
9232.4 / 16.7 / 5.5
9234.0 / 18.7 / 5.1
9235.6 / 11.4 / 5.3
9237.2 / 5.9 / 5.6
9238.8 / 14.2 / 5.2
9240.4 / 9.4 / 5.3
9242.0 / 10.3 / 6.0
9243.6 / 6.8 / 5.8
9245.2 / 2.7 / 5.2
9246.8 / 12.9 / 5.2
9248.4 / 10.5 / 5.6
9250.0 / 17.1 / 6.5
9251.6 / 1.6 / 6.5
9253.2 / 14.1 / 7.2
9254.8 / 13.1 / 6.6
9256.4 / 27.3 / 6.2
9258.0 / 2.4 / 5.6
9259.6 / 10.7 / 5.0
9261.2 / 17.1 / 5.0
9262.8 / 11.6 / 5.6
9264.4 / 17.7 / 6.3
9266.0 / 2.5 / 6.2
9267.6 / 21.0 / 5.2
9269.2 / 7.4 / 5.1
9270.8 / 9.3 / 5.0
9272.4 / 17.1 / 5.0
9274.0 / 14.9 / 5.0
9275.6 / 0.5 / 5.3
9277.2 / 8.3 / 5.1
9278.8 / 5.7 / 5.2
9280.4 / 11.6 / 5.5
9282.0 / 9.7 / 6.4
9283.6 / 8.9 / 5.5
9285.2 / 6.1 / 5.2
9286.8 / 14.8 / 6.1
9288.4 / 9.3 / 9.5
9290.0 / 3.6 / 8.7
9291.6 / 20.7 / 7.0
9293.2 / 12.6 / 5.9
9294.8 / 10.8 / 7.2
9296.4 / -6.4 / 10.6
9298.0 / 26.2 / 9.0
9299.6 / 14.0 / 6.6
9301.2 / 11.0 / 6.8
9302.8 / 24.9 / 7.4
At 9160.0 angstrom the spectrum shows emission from [O III] 5007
